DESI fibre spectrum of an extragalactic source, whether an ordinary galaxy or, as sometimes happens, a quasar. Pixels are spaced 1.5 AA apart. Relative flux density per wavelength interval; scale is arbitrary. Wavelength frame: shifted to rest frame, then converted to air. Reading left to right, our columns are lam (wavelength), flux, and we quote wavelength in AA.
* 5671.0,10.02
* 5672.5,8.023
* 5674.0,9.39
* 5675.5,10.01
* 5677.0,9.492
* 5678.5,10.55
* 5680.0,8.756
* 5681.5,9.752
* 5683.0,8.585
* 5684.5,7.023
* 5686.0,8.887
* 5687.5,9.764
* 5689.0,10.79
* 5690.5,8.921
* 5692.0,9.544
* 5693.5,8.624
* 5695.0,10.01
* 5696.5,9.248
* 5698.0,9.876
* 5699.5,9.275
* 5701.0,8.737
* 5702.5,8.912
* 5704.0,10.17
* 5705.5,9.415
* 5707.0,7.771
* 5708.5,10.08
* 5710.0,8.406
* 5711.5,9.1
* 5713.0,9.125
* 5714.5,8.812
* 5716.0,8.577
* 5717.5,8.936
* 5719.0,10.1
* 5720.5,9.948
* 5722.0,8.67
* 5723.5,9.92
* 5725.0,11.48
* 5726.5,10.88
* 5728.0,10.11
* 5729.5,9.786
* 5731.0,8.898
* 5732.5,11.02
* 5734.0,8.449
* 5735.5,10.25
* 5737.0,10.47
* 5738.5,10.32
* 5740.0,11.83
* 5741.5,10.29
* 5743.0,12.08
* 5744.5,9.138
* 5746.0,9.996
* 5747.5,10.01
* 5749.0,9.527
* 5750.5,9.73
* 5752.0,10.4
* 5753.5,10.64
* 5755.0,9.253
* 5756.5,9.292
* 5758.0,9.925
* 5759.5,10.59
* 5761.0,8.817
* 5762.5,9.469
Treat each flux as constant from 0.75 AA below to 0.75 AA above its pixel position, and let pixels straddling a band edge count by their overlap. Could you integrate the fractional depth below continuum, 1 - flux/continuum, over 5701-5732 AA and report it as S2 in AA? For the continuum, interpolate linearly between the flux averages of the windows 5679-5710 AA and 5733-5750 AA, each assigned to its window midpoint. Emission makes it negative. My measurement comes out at 0.7 AA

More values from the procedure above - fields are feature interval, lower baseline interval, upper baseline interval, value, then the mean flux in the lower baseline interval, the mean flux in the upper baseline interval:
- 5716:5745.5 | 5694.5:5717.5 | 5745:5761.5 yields -1.8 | 9.15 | 9.84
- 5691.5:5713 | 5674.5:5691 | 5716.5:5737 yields 0.8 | 9.33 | 9.89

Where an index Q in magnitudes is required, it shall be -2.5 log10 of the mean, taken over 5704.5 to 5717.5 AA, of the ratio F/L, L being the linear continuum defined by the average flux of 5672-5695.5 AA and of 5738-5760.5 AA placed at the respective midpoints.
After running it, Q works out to 0.083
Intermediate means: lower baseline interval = 9.26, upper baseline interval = 10.2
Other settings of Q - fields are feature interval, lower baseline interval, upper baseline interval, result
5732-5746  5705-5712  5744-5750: -0.094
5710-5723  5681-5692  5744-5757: 0.036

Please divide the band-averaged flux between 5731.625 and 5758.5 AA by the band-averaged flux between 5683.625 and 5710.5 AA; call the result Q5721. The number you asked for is 1.10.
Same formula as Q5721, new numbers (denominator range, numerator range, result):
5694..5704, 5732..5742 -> 1.10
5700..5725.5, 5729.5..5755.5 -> 1.09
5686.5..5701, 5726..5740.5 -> 1.07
